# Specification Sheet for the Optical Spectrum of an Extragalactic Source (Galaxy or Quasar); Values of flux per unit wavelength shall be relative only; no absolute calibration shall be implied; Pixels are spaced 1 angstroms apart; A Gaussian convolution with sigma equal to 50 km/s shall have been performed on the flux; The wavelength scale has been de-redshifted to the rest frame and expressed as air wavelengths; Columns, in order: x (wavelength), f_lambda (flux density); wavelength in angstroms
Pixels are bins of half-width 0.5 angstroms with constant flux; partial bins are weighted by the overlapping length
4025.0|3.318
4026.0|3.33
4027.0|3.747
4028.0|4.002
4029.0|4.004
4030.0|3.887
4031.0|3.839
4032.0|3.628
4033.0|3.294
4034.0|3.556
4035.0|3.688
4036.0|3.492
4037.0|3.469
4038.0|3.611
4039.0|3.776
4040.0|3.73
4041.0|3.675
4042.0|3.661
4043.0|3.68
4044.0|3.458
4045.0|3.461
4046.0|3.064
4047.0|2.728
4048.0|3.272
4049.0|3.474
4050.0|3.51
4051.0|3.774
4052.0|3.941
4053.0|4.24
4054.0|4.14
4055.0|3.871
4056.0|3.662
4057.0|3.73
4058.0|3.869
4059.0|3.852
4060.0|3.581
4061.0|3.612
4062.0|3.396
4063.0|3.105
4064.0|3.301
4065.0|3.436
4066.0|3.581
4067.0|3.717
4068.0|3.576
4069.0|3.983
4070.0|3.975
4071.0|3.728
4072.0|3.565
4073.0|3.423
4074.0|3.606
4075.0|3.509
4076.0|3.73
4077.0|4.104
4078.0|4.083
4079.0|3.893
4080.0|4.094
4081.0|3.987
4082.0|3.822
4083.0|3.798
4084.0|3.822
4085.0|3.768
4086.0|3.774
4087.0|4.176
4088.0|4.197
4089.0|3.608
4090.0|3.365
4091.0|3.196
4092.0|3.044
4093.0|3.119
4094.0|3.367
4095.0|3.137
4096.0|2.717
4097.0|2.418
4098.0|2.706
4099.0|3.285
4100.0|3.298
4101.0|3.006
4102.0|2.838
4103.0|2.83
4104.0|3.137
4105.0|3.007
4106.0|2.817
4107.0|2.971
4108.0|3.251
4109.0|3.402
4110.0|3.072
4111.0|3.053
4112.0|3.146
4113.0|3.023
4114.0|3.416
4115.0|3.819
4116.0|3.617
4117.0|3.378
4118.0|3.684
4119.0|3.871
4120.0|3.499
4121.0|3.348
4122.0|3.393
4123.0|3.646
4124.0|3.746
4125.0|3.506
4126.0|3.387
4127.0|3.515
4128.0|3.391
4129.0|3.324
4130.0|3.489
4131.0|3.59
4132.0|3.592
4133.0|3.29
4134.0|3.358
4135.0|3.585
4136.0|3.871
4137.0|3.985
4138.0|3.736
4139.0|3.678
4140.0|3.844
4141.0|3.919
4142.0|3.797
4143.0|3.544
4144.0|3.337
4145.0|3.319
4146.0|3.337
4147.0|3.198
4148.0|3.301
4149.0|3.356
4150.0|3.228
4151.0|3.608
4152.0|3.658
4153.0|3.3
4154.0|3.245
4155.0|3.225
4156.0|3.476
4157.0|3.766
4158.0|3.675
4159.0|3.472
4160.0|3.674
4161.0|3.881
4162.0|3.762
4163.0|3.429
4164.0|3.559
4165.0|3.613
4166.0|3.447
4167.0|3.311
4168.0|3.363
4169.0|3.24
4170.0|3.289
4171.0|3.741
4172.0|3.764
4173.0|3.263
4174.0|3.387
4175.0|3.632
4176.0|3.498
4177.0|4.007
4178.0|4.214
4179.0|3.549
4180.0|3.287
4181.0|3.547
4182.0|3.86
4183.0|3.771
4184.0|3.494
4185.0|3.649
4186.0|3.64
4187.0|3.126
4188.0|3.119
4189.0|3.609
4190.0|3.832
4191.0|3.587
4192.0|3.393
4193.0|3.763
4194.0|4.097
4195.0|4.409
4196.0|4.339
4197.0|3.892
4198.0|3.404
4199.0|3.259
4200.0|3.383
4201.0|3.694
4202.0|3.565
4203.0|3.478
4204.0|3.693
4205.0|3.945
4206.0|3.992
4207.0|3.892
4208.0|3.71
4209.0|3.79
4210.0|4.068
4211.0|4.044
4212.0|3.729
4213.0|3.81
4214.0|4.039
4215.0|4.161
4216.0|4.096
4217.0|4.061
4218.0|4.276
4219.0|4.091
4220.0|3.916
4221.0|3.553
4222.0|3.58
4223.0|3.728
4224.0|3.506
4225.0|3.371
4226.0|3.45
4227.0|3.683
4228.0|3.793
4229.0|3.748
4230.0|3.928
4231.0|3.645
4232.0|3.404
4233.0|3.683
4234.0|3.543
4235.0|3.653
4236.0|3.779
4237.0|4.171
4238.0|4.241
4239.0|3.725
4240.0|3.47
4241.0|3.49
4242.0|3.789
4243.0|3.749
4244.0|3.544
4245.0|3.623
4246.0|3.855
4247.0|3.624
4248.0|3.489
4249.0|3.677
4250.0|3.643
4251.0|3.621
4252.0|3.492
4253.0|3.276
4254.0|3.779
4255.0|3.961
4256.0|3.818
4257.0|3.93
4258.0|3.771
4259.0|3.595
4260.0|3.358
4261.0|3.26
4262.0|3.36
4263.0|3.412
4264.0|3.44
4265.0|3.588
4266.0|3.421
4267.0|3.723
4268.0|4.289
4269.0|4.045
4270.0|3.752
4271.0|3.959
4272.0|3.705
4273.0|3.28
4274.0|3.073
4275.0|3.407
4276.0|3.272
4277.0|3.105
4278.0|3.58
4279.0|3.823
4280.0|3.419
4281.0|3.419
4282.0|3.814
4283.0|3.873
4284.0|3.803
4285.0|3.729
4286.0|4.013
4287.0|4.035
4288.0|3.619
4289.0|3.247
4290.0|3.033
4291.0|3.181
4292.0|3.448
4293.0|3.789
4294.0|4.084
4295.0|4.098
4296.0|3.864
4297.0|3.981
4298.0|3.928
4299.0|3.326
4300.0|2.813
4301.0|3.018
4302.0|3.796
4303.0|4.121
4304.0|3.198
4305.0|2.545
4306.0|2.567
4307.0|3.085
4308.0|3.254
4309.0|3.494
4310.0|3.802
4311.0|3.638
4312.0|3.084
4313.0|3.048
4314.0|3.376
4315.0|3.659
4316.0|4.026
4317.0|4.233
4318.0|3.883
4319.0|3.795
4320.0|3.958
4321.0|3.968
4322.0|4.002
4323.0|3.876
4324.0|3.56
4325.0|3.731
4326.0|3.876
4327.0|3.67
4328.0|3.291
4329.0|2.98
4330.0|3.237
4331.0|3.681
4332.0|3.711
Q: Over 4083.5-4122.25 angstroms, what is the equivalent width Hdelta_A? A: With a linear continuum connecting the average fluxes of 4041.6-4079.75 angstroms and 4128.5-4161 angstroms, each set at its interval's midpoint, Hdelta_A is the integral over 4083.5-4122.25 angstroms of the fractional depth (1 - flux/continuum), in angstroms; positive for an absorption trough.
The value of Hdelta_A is 3.1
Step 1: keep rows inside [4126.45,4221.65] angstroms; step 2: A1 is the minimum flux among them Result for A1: 3.119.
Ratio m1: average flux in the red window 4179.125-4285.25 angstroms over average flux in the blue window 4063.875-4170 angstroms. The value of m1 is 1.06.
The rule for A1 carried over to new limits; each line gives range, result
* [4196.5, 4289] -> 3.073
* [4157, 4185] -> 3.24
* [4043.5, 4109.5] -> 2.418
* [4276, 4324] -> 2.545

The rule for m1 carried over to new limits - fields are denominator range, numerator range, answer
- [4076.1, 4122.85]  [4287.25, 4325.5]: 1.05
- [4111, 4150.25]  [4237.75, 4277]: 1.03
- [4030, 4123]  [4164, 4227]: 1.05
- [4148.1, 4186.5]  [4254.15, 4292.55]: 1.01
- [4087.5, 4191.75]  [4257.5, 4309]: 1.03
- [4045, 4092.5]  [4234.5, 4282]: 0.99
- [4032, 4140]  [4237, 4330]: 1.02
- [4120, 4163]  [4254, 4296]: 1.03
